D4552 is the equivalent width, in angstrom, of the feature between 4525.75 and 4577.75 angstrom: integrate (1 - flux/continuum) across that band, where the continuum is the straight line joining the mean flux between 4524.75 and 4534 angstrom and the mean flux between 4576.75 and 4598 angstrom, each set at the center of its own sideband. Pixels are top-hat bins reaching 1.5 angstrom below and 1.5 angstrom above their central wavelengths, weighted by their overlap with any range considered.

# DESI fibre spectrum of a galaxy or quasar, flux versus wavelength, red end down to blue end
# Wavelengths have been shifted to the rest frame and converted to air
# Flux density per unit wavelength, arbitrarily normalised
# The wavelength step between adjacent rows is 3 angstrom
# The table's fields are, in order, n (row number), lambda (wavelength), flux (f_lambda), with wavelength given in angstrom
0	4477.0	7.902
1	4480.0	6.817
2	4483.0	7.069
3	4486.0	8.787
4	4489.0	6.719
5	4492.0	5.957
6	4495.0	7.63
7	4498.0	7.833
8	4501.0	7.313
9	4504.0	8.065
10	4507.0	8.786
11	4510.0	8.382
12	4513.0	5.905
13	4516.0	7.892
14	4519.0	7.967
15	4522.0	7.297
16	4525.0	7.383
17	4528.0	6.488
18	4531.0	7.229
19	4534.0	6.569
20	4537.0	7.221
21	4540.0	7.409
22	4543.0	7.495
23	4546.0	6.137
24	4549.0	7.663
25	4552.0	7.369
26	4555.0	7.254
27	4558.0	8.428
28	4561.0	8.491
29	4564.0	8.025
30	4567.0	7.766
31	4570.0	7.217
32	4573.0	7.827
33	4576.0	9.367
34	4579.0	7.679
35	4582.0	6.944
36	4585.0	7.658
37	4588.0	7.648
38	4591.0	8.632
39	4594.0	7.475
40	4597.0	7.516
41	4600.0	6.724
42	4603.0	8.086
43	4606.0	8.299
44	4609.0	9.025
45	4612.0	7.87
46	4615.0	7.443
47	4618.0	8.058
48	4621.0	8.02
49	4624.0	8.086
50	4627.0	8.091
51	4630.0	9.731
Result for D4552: -2.1 angstrom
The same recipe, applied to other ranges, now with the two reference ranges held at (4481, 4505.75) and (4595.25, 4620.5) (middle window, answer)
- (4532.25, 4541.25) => 0.6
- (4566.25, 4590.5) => -0.1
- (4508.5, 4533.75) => 0.8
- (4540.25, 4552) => 0.7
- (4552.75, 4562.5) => -0.4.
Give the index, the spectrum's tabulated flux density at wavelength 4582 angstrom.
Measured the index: 6.944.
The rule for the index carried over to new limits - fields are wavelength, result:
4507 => 8.786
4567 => 7.766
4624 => 8.086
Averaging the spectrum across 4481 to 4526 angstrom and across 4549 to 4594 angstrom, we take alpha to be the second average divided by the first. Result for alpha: 1.04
